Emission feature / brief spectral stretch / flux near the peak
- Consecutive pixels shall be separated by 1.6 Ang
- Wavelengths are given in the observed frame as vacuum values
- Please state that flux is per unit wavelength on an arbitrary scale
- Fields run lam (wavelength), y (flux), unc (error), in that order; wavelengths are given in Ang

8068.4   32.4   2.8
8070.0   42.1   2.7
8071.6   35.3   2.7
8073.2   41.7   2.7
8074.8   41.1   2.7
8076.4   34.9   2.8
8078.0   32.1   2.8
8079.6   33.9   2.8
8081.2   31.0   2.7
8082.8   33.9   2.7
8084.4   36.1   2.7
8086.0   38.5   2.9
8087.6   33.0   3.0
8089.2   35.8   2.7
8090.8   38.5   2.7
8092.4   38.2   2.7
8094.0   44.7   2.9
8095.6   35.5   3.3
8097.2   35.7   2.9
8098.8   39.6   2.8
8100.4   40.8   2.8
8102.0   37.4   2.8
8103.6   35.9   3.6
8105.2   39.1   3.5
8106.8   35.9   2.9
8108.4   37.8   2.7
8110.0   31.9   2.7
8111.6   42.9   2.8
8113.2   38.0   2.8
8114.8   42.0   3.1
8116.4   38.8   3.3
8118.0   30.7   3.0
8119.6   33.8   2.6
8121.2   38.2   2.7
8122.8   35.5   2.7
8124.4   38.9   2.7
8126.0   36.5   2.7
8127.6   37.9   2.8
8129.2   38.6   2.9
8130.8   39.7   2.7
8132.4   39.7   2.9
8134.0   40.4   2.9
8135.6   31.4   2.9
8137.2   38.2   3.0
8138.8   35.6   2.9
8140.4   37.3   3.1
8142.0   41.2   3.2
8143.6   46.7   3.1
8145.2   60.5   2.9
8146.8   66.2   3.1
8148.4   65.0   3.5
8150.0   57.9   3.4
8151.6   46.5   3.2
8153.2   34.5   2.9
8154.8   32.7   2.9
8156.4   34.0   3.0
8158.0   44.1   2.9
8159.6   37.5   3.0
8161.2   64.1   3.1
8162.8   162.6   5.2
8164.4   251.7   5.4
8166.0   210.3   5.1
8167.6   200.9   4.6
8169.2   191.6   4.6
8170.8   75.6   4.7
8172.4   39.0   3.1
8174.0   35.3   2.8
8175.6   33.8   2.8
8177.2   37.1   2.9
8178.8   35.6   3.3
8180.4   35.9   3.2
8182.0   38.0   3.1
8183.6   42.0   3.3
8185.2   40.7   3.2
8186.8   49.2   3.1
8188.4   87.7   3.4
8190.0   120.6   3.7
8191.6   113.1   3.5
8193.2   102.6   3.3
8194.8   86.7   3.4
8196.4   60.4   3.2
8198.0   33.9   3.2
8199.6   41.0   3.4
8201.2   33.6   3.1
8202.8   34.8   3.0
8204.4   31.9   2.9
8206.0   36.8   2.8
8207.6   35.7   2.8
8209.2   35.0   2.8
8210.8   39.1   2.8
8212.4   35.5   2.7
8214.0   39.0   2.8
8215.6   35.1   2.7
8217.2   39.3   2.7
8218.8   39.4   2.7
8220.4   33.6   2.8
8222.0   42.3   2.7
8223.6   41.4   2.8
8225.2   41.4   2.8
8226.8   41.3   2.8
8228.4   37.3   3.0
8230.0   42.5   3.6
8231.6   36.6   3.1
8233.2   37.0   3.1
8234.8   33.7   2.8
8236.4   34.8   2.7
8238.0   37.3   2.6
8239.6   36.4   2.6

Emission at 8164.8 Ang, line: H-alpha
